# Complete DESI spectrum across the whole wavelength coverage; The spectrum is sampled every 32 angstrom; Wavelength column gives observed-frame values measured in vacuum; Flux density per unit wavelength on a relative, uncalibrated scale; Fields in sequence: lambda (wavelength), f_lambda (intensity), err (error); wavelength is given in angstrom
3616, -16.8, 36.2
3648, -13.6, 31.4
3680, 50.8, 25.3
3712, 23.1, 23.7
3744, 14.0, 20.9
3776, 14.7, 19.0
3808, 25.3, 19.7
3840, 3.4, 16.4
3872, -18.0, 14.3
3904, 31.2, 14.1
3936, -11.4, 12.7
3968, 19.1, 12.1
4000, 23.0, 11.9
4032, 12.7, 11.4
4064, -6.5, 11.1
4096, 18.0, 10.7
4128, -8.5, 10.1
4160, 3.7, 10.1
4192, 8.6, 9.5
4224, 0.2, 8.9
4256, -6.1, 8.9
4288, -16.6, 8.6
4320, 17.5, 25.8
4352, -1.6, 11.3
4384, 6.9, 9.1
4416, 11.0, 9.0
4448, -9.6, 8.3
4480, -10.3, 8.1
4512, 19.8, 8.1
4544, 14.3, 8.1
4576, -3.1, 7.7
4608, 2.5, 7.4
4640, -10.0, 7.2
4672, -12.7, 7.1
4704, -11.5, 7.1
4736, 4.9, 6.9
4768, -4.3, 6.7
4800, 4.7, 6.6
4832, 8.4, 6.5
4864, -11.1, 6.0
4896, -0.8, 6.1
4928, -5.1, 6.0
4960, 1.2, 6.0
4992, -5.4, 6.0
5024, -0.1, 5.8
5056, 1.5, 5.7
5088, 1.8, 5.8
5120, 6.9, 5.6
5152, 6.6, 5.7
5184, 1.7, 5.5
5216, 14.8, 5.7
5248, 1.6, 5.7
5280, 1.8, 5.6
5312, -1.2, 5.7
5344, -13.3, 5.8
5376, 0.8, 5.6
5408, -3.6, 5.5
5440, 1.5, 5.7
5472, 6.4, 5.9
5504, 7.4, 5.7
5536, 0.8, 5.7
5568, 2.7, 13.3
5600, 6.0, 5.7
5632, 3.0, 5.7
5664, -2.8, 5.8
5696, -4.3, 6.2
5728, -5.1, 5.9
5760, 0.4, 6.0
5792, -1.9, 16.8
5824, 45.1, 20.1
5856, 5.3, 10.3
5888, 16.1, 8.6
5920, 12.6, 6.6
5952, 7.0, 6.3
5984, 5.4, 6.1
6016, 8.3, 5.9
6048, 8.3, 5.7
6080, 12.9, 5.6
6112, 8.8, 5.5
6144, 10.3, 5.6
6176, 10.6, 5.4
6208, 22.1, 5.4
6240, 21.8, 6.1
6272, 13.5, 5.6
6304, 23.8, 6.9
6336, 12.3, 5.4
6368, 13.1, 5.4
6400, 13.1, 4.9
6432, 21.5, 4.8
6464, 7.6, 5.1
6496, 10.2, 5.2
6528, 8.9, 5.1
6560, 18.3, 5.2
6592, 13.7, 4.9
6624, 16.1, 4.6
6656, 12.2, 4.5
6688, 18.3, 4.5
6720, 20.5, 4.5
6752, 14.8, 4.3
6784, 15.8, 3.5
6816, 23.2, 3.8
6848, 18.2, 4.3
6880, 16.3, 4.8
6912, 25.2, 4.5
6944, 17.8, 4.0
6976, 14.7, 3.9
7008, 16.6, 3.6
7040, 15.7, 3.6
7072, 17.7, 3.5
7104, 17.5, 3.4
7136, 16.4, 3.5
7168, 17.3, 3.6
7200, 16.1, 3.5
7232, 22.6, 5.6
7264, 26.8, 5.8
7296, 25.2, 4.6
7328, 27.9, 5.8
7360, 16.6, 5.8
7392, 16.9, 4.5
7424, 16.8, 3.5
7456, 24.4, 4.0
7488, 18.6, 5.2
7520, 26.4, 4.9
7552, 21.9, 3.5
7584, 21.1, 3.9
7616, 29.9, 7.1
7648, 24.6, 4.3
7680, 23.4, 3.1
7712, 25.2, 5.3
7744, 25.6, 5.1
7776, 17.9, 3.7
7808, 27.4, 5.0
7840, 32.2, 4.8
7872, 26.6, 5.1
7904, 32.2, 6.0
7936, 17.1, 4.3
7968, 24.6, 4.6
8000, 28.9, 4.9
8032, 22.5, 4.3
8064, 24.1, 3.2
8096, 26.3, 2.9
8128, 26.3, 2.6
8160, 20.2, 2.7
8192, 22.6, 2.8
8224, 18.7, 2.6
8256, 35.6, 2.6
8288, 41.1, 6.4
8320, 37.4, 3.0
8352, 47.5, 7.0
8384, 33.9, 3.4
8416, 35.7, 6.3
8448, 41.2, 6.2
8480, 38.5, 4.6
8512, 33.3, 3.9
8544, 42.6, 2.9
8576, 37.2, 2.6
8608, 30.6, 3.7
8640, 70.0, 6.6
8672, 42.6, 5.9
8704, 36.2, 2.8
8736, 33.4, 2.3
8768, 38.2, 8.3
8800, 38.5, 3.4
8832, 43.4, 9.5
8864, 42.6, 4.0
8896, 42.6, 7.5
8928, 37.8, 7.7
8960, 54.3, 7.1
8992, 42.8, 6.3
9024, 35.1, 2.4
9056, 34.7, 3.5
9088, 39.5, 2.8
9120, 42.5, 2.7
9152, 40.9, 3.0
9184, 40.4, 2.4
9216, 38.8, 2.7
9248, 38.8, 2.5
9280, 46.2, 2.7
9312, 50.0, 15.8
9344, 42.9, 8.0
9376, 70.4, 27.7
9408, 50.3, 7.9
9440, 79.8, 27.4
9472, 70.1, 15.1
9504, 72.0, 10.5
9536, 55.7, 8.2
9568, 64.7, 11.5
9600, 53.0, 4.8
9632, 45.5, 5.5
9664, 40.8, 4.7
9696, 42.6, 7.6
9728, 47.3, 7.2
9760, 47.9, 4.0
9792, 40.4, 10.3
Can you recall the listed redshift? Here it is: 1.071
